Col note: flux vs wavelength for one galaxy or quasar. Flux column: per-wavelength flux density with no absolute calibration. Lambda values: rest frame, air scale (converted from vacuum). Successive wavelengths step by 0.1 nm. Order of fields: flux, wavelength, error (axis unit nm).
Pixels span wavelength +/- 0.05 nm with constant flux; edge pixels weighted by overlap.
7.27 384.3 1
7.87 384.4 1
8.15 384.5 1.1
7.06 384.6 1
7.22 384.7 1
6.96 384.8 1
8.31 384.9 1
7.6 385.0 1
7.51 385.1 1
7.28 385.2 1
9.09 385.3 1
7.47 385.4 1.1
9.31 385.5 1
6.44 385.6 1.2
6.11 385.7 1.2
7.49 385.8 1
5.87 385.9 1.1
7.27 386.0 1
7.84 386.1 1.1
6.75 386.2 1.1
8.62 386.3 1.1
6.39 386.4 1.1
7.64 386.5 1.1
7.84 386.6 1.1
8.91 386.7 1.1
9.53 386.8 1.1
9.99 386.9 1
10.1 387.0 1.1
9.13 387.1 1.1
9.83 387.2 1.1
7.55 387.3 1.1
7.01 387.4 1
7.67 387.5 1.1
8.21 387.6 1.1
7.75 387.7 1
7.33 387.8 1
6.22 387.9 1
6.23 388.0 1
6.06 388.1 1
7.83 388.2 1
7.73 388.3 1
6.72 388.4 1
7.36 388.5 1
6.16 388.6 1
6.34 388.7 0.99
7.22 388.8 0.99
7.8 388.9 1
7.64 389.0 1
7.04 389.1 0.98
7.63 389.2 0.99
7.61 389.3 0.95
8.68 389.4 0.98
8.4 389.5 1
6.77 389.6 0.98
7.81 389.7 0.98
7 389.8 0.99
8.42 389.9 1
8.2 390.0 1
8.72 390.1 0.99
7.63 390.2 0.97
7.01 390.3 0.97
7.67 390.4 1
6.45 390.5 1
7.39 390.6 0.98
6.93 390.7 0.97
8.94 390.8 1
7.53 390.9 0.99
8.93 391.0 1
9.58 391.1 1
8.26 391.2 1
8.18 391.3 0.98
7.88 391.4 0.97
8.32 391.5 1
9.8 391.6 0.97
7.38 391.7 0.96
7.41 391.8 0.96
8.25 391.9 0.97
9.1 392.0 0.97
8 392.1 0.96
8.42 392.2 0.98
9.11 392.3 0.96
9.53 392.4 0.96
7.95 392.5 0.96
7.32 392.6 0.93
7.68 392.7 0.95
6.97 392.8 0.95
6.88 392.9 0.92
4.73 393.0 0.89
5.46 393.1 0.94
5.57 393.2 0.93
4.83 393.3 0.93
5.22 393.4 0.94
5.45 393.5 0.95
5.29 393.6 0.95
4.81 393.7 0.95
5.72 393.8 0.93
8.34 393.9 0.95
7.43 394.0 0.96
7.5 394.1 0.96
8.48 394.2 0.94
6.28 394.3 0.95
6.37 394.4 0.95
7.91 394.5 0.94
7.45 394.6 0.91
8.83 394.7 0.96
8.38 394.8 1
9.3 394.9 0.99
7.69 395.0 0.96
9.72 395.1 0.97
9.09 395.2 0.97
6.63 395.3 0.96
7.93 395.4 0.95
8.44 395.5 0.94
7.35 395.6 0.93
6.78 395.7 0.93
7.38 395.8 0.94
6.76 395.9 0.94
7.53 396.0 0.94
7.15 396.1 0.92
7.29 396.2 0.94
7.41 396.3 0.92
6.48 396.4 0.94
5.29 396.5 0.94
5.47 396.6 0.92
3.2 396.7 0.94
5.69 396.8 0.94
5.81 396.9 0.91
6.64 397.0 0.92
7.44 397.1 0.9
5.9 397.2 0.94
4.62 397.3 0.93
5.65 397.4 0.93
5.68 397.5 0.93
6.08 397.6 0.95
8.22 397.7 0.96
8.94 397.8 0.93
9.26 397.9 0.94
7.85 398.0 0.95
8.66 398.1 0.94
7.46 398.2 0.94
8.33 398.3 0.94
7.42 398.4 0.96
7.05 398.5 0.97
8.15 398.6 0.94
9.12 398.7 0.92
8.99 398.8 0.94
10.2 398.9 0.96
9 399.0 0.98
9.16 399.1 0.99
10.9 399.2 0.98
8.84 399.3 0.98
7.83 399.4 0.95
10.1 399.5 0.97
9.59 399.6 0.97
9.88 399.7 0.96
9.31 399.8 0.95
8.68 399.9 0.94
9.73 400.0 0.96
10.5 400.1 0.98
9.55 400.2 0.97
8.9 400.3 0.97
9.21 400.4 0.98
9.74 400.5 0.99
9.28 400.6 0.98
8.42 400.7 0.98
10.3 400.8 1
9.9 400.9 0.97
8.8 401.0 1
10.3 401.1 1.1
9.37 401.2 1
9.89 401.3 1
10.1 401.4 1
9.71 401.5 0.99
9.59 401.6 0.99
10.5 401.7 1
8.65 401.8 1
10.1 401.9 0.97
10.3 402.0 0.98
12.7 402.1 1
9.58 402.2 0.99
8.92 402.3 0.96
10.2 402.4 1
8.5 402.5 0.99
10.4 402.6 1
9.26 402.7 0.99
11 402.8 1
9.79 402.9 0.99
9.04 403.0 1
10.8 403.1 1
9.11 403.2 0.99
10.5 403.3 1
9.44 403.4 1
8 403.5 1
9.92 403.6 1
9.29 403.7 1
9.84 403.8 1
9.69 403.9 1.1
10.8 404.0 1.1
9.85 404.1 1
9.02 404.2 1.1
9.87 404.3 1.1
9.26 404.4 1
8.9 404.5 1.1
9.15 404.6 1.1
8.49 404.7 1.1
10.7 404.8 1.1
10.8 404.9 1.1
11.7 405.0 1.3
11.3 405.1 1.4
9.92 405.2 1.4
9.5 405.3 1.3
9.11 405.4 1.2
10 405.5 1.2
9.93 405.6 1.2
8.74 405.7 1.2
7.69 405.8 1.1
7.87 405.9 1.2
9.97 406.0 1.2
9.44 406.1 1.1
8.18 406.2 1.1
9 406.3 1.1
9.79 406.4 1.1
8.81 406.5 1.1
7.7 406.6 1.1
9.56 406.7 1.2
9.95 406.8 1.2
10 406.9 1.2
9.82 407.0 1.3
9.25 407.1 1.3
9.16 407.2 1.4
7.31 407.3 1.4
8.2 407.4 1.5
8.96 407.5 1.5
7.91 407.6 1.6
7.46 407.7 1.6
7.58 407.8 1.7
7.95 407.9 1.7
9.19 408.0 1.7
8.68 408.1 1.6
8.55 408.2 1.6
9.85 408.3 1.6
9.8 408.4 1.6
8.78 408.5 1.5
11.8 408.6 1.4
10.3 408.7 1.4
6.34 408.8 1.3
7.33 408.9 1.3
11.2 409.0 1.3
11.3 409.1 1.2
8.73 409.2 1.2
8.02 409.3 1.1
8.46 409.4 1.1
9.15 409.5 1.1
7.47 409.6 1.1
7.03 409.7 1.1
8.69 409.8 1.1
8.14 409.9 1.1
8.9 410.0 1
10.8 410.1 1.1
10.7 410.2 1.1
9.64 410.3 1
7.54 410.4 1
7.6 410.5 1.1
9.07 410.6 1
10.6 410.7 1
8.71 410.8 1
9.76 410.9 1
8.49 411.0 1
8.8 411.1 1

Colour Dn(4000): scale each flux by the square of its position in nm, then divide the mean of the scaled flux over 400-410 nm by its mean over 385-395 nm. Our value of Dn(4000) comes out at 1.3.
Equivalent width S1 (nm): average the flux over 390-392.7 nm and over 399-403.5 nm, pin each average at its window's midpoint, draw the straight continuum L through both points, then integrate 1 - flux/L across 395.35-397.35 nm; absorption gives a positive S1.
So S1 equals 0.532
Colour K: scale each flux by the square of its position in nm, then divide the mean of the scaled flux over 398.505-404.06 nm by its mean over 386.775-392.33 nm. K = 1.29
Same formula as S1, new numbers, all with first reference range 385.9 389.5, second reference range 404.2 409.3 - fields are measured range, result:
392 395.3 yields 0.365 nm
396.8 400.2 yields 0.144 nm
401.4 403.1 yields -0.207 nm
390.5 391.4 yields -0.017 nm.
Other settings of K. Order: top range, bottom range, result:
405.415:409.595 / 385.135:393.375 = 1.28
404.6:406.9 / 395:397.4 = 1.47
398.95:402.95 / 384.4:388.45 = 1.35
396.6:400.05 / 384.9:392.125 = 1.07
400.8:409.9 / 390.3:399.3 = 1.32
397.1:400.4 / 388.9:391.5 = 1.12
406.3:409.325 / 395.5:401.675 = 1.15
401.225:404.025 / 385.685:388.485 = 1.38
